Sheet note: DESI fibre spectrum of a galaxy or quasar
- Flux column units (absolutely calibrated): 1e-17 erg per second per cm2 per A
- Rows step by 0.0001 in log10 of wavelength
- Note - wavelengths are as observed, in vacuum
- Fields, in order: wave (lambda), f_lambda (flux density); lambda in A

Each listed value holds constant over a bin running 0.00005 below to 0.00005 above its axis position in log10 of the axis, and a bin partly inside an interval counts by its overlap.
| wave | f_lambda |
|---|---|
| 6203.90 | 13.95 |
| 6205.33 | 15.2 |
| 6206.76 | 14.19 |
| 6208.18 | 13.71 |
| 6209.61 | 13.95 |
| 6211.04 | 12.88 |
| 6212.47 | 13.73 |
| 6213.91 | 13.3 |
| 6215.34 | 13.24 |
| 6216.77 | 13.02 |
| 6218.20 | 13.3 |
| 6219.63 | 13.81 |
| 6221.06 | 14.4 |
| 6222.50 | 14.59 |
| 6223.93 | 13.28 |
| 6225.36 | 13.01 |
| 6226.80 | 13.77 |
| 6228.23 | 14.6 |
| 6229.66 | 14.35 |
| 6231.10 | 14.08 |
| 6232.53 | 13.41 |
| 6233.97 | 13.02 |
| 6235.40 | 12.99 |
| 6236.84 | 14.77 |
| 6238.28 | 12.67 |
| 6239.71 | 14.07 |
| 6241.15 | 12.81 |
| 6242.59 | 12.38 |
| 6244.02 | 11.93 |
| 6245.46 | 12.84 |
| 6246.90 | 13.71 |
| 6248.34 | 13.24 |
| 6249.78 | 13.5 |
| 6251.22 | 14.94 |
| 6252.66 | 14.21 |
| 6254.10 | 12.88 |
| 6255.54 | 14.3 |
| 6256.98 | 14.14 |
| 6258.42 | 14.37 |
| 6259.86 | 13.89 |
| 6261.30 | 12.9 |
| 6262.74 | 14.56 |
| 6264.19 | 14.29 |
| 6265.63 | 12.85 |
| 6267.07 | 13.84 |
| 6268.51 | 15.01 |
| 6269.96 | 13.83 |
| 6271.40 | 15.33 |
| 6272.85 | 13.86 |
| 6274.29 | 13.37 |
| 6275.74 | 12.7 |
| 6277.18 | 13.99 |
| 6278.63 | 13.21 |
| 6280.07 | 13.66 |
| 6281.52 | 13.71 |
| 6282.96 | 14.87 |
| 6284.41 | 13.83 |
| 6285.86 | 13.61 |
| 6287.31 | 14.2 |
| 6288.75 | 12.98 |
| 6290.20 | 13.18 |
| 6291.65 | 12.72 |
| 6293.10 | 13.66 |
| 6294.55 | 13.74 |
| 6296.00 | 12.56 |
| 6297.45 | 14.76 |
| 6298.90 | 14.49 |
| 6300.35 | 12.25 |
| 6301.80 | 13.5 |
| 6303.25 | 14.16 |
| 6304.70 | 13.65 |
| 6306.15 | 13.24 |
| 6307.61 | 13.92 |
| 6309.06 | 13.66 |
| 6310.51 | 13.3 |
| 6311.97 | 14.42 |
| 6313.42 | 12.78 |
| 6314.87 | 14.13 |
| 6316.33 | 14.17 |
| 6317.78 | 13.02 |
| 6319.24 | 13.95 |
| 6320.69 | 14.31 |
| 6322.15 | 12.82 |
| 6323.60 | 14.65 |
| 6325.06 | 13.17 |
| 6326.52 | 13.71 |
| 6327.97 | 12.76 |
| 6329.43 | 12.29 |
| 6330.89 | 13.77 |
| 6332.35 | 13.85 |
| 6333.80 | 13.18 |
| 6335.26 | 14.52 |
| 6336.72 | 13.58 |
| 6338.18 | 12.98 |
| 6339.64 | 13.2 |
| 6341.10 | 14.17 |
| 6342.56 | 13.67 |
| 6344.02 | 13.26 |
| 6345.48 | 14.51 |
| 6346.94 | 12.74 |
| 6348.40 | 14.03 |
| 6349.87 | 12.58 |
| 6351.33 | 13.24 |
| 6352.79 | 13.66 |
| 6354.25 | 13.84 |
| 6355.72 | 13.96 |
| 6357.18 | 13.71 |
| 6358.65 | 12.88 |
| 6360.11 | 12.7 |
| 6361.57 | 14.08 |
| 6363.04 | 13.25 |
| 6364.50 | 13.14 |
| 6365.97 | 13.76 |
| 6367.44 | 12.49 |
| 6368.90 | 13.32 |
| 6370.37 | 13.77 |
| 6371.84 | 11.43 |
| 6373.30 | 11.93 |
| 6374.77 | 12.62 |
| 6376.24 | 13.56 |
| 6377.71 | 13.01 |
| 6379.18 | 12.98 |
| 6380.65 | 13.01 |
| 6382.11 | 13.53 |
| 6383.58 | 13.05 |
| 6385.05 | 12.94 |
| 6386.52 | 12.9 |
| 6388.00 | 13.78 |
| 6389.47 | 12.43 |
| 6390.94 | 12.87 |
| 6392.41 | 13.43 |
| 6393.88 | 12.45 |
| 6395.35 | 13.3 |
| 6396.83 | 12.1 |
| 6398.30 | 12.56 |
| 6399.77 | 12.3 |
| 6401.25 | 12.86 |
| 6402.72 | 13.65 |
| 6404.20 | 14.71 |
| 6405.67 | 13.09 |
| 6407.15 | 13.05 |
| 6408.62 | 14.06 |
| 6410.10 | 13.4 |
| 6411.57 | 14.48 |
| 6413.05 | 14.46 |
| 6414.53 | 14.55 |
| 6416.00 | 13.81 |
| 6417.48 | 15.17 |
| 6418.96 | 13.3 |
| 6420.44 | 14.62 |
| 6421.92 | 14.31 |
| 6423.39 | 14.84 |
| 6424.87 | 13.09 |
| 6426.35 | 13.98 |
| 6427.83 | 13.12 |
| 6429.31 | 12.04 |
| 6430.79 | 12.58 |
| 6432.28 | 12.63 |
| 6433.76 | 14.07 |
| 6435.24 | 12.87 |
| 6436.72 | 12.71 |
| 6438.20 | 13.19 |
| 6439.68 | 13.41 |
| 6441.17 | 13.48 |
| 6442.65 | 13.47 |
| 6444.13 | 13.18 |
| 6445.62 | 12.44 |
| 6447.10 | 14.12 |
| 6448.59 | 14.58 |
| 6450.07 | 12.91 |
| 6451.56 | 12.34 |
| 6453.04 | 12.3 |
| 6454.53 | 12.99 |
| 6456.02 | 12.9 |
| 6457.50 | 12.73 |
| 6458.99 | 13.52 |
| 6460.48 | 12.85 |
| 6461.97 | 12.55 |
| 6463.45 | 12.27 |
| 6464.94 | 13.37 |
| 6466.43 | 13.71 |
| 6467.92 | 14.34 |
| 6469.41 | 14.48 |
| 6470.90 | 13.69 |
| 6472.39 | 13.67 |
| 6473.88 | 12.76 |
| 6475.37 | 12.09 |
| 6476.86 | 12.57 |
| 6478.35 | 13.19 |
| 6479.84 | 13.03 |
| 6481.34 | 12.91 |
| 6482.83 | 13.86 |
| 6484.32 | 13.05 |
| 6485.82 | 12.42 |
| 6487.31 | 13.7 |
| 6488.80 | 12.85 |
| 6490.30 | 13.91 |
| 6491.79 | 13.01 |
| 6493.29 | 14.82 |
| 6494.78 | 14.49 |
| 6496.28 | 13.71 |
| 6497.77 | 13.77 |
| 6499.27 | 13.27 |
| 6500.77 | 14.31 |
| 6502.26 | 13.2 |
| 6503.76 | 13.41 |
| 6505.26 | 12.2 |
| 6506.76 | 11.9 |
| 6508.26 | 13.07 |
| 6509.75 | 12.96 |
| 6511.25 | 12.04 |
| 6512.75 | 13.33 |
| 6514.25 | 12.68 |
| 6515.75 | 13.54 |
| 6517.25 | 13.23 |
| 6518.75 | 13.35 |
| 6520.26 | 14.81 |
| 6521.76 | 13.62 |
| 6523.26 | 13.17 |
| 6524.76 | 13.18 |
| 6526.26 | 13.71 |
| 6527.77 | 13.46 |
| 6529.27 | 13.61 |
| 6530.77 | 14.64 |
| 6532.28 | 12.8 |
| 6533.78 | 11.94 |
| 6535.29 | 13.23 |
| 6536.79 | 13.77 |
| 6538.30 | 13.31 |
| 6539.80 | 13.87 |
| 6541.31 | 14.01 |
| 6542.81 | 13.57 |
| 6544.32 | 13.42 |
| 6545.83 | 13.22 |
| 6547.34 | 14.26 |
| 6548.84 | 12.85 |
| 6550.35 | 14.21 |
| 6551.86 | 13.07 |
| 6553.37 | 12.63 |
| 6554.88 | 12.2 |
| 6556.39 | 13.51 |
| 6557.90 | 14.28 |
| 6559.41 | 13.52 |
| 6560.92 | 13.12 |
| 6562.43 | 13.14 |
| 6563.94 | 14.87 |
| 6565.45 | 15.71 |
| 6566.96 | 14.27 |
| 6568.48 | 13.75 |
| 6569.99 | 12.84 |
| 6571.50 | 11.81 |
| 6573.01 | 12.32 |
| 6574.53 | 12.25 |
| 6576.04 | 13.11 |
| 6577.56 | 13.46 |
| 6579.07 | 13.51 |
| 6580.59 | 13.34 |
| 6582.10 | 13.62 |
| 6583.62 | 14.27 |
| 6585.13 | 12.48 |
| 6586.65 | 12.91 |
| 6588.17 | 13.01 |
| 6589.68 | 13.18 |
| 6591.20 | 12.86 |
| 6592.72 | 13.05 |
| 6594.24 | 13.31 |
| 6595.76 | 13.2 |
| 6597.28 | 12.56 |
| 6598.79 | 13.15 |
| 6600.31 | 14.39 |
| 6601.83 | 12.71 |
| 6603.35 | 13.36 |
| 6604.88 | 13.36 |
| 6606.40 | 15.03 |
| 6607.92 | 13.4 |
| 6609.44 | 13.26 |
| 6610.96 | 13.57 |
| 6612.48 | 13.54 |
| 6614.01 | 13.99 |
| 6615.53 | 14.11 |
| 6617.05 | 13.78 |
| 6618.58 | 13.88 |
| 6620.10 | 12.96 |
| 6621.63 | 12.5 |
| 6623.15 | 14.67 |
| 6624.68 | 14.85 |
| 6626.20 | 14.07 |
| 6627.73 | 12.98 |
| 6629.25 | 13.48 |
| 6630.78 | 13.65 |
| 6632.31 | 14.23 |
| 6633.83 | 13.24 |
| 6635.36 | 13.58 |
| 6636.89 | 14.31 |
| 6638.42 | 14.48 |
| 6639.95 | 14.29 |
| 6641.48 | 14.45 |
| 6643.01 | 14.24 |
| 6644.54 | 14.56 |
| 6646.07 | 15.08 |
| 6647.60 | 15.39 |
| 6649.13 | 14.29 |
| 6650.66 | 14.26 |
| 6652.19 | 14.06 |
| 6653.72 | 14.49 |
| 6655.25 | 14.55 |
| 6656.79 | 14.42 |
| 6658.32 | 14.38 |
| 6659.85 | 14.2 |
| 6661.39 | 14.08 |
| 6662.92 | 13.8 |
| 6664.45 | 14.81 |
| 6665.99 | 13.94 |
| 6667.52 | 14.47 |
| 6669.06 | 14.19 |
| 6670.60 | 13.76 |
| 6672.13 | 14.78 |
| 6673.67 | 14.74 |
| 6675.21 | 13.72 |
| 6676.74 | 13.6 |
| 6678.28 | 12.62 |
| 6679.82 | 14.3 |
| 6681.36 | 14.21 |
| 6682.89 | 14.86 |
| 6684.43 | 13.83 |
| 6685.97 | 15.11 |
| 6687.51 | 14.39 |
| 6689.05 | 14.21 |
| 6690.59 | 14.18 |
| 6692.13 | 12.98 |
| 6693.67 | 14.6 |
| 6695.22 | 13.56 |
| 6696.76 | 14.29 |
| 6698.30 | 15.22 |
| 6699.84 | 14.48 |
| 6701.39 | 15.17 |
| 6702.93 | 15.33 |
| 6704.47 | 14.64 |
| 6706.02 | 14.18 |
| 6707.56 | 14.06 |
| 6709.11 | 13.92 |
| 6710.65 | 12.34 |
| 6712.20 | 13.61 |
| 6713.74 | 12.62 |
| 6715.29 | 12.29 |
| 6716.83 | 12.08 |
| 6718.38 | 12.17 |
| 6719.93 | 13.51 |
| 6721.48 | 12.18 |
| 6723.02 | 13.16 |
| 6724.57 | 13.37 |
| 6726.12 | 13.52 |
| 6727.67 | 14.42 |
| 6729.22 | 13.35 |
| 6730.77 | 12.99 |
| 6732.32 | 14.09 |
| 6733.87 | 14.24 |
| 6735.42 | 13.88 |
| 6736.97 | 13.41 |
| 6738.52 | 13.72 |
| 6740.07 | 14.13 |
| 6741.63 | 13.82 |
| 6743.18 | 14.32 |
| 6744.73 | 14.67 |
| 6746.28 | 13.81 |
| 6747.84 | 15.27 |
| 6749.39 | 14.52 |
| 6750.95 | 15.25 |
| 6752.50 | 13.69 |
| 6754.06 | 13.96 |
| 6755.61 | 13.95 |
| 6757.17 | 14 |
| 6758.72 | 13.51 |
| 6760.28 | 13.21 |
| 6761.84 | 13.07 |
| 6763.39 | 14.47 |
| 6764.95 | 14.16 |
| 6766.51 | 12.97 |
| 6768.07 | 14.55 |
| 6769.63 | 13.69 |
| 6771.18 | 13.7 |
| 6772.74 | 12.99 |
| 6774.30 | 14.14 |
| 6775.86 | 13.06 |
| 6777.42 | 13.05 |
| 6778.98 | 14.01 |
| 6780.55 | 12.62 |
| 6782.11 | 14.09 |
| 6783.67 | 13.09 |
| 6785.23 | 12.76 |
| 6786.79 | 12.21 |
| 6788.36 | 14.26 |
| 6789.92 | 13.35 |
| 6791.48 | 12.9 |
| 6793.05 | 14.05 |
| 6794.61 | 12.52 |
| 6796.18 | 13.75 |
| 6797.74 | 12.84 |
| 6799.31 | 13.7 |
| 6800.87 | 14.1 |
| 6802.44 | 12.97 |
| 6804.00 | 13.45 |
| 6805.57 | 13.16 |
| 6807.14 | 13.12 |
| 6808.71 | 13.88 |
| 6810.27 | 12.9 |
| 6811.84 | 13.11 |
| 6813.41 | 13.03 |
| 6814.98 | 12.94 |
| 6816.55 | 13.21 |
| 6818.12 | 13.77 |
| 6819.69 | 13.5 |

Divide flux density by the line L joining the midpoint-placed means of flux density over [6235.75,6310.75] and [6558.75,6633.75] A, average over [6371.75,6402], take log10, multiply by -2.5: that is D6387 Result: 0.06 mag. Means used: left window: 13.7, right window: 13.5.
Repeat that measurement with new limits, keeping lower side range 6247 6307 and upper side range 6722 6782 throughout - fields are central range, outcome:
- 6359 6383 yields 0.06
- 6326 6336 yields 0.03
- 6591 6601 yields 0.04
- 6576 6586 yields 0.03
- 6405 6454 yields 0.02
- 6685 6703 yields -0.05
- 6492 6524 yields 0.03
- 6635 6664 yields -0.05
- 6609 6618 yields 0.01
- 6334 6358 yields 0.01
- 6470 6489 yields 0.06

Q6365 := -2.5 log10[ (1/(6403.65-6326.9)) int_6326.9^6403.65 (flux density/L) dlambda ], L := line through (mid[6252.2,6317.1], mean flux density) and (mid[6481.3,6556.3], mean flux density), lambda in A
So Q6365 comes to 0.03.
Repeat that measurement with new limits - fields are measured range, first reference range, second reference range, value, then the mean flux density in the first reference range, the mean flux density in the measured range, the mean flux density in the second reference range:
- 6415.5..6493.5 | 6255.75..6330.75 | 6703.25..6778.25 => 0.03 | 13.7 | 13.3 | 13.7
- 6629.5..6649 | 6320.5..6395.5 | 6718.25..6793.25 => -0.06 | 13.3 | 14.3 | 13.7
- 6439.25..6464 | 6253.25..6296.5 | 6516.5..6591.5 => 0.04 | 13.7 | 13.1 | 13.4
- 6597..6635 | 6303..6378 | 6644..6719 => 0.03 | 13.4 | 13.6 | 14.1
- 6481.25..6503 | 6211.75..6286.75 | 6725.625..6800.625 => 0.01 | 13.7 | 13.6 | 13.7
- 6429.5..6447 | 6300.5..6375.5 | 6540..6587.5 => 0.03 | 13.4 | 13.1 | 13.4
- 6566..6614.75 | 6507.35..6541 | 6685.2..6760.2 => 0.02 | 13.3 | 13.3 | 13.9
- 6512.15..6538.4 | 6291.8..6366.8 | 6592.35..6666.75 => 0.03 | 13.5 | 13.4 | 13.9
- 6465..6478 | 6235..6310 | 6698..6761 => 0.02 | 13.7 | 13.4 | 13.8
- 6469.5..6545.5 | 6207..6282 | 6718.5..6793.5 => 0.03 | 13.7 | 13.3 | 13.7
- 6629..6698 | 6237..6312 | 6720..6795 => -0.04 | 13.6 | 14.2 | 13.7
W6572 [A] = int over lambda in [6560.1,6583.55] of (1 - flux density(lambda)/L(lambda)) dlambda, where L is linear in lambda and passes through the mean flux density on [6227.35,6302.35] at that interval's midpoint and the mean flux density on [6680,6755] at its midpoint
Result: 0.68 A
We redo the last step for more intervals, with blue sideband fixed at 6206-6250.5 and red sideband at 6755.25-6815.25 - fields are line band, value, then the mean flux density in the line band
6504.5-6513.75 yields 0.6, 12.6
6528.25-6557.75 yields 0.1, 13.4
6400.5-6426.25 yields -0.9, 14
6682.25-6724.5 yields -1.2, 13.8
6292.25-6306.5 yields -0.1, 13.6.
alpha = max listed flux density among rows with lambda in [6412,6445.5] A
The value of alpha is 15.17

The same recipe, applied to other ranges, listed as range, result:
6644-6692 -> 15.39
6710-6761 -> 15.27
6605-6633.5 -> 15.03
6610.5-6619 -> 14.11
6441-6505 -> 14.82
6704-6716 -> 14.64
